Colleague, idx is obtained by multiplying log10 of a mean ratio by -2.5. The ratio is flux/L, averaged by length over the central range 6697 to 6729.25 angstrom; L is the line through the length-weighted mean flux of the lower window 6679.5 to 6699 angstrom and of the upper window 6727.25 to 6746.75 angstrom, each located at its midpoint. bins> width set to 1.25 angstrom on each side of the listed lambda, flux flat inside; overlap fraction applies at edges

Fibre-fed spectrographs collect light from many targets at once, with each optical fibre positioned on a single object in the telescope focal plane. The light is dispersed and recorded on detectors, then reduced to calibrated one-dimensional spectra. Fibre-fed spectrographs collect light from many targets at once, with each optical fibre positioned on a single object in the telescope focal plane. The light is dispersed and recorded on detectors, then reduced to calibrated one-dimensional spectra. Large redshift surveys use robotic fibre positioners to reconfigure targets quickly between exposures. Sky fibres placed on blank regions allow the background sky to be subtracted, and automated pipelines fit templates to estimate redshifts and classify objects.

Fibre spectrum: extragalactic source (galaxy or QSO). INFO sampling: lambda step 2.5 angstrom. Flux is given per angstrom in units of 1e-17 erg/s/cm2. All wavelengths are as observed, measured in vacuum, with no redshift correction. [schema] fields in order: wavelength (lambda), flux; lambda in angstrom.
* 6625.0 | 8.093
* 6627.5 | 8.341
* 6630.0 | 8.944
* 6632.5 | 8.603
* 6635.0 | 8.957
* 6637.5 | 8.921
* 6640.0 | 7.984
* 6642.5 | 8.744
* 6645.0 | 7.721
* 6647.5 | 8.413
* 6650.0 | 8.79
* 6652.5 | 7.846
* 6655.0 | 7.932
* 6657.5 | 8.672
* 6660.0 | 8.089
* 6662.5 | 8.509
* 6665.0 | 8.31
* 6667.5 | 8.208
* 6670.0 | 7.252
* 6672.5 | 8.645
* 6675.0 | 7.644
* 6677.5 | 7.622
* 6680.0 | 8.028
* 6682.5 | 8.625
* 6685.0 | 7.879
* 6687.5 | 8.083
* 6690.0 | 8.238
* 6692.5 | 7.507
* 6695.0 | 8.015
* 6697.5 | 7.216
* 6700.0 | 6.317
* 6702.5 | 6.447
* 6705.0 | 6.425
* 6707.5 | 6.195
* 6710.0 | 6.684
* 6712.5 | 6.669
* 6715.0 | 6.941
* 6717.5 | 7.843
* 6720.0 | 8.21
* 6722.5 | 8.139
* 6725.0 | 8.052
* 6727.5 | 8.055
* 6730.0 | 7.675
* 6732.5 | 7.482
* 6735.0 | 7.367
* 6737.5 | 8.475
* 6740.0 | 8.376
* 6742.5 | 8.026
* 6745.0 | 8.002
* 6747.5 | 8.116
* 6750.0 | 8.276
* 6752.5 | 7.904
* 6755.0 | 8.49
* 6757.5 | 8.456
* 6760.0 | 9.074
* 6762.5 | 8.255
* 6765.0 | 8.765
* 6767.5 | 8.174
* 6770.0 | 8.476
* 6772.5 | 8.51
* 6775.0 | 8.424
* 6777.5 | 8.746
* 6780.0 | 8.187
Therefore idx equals 0.108 mag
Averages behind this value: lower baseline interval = 7.92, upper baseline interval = 7.93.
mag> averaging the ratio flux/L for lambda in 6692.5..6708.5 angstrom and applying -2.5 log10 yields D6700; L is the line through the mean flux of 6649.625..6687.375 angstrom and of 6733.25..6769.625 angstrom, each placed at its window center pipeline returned 0.19 mag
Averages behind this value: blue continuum 8.12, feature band 6.84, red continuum 8.26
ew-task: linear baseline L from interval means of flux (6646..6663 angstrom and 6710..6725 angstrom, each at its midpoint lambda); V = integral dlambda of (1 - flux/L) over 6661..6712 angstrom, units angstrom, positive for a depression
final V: 2.2 angstrom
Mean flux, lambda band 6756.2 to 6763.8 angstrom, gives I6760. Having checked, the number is 8.6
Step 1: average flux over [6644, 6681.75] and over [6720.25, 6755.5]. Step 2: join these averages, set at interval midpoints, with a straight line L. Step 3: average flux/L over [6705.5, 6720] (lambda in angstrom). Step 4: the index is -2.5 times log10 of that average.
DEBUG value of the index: 0.159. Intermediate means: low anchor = 8.12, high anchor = 8.03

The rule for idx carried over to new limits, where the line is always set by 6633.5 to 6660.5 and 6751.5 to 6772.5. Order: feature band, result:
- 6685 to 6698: 0.07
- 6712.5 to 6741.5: 0.08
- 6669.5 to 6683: 0.06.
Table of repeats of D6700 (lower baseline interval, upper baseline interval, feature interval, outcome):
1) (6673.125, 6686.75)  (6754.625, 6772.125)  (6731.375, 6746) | 0.05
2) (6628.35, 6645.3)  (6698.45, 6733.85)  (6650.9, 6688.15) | -0.01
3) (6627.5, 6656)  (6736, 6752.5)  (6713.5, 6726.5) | 0.06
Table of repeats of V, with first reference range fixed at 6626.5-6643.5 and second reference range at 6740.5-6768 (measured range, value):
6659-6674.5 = 0.8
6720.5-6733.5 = 0.8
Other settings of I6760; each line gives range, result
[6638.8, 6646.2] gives 8.15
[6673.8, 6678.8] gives 7.64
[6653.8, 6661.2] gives 8.23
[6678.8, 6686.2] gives 8.18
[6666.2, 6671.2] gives 7.74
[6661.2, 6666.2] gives 8.41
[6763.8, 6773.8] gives 8.48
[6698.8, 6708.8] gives 6.35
